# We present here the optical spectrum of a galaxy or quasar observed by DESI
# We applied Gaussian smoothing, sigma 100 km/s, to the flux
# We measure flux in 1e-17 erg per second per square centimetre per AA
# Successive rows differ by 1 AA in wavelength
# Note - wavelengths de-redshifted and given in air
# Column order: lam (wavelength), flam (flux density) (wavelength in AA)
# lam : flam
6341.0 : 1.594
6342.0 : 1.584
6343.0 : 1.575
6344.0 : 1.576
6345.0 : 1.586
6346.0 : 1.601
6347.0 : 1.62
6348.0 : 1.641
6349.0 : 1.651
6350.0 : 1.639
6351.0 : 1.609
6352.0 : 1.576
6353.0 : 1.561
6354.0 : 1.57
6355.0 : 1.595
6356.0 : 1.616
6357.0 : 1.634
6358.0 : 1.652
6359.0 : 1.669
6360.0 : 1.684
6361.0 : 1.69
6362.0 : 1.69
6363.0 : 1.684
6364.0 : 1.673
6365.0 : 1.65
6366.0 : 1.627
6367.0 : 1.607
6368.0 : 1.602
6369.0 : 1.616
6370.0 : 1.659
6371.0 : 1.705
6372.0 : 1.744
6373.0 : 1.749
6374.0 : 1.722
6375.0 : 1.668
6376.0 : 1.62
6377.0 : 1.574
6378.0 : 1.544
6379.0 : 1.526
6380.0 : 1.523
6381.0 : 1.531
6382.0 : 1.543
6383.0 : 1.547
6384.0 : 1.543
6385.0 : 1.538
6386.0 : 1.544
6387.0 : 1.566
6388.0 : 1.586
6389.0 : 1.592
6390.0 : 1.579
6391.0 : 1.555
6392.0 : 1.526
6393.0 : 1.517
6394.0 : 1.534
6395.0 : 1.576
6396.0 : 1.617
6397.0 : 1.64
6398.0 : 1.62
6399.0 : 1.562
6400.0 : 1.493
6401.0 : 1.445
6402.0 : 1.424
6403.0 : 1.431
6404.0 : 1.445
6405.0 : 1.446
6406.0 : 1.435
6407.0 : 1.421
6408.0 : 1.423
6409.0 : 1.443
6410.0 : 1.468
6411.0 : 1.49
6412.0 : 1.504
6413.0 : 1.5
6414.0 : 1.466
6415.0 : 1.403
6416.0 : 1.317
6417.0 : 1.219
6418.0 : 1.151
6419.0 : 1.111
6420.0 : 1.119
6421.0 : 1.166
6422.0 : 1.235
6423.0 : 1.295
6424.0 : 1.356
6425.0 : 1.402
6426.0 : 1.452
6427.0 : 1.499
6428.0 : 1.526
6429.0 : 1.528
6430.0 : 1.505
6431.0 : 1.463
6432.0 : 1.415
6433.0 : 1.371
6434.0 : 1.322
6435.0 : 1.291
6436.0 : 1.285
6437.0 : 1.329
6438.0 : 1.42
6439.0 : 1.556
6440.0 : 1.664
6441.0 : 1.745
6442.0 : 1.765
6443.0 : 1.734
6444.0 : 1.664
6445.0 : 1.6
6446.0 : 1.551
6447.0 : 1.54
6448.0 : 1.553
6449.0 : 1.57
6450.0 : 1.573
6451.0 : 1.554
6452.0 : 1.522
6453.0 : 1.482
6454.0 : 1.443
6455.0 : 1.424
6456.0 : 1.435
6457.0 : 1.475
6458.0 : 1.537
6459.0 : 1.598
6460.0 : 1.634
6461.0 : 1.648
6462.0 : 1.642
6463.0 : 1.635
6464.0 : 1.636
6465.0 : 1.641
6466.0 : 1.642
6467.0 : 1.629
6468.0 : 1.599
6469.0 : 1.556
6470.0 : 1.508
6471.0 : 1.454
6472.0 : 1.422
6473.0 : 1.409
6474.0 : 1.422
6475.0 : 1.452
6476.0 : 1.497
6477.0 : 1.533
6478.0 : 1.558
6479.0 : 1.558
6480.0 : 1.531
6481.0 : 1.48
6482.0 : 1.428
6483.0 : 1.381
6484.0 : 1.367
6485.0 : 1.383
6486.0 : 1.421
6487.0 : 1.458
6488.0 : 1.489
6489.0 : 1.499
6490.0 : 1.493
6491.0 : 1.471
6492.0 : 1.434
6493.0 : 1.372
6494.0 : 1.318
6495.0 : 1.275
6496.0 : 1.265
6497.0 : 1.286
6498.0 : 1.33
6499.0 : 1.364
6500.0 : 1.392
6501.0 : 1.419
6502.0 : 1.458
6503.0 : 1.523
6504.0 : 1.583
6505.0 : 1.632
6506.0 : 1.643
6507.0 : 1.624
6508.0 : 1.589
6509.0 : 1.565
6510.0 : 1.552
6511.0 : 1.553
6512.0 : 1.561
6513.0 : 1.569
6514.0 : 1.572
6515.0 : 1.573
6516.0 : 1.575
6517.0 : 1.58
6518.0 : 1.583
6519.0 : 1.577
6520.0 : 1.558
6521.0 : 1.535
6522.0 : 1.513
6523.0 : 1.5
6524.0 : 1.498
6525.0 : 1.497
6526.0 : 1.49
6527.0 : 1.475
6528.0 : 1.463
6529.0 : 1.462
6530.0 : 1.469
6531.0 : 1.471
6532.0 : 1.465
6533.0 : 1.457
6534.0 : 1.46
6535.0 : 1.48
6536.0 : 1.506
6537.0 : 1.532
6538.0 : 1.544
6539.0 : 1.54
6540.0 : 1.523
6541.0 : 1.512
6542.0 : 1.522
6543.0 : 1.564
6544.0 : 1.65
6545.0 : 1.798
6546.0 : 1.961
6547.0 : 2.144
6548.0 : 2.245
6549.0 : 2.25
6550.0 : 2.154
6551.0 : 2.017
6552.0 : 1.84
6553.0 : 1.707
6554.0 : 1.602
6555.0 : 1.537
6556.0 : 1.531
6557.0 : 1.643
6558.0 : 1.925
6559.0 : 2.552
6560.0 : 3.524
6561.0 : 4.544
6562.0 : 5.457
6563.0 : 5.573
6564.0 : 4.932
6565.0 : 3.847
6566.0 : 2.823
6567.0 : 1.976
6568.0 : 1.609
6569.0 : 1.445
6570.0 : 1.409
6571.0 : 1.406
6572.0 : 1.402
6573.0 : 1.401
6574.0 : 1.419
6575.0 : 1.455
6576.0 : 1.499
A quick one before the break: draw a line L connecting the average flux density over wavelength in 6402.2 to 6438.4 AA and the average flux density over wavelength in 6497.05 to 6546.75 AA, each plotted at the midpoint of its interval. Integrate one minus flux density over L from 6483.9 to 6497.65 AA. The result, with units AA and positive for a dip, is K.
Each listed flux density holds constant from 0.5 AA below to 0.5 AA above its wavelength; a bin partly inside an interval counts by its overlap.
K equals 0.9 AA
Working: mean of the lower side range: 1.38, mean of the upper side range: 1.54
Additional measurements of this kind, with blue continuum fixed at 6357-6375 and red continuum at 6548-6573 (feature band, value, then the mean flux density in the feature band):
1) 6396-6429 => 8.1 AA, 1.41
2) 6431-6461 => 7.3 AA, 1.52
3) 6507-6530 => 7.8 AA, 1.54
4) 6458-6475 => 4.3 AA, 1.56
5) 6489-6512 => 8.0 AA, 1.46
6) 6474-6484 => 3.1 AA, 1.48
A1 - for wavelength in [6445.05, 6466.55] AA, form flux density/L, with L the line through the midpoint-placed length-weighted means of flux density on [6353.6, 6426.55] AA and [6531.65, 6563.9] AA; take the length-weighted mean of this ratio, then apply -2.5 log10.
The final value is 0.15 mag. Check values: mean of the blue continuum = 1.52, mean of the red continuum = 2.16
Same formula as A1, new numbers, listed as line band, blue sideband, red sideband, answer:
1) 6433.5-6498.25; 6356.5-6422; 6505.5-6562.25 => 0.11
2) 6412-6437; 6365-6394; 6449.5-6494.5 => 0.15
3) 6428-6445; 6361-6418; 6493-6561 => 0.05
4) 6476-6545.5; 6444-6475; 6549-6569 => 0.39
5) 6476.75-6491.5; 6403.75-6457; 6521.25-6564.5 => 0.17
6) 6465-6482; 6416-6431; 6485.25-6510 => -0.08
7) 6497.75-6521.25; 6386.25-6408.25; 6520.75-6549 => 0.03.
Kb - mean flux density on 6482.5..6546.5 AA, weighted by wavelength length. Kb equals 1.5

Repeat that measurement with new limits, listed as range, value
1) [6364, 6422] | 1.51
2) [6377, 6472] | 1.5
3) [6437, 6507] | 1.51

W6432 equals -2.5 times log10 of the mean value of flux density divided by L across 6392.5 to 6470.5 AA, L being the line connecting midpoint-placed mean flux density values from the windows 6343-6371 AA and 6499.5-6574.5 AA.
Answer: 0.17 mag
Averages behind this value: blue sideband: 1.63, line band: 1.49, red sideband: 1.87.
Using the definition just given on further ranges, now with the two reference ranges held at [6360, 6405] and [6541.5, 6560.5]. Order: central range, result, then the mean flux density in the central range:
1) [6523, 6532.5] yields 0.276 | 1.48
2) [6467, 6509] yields 0.235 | 1.46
